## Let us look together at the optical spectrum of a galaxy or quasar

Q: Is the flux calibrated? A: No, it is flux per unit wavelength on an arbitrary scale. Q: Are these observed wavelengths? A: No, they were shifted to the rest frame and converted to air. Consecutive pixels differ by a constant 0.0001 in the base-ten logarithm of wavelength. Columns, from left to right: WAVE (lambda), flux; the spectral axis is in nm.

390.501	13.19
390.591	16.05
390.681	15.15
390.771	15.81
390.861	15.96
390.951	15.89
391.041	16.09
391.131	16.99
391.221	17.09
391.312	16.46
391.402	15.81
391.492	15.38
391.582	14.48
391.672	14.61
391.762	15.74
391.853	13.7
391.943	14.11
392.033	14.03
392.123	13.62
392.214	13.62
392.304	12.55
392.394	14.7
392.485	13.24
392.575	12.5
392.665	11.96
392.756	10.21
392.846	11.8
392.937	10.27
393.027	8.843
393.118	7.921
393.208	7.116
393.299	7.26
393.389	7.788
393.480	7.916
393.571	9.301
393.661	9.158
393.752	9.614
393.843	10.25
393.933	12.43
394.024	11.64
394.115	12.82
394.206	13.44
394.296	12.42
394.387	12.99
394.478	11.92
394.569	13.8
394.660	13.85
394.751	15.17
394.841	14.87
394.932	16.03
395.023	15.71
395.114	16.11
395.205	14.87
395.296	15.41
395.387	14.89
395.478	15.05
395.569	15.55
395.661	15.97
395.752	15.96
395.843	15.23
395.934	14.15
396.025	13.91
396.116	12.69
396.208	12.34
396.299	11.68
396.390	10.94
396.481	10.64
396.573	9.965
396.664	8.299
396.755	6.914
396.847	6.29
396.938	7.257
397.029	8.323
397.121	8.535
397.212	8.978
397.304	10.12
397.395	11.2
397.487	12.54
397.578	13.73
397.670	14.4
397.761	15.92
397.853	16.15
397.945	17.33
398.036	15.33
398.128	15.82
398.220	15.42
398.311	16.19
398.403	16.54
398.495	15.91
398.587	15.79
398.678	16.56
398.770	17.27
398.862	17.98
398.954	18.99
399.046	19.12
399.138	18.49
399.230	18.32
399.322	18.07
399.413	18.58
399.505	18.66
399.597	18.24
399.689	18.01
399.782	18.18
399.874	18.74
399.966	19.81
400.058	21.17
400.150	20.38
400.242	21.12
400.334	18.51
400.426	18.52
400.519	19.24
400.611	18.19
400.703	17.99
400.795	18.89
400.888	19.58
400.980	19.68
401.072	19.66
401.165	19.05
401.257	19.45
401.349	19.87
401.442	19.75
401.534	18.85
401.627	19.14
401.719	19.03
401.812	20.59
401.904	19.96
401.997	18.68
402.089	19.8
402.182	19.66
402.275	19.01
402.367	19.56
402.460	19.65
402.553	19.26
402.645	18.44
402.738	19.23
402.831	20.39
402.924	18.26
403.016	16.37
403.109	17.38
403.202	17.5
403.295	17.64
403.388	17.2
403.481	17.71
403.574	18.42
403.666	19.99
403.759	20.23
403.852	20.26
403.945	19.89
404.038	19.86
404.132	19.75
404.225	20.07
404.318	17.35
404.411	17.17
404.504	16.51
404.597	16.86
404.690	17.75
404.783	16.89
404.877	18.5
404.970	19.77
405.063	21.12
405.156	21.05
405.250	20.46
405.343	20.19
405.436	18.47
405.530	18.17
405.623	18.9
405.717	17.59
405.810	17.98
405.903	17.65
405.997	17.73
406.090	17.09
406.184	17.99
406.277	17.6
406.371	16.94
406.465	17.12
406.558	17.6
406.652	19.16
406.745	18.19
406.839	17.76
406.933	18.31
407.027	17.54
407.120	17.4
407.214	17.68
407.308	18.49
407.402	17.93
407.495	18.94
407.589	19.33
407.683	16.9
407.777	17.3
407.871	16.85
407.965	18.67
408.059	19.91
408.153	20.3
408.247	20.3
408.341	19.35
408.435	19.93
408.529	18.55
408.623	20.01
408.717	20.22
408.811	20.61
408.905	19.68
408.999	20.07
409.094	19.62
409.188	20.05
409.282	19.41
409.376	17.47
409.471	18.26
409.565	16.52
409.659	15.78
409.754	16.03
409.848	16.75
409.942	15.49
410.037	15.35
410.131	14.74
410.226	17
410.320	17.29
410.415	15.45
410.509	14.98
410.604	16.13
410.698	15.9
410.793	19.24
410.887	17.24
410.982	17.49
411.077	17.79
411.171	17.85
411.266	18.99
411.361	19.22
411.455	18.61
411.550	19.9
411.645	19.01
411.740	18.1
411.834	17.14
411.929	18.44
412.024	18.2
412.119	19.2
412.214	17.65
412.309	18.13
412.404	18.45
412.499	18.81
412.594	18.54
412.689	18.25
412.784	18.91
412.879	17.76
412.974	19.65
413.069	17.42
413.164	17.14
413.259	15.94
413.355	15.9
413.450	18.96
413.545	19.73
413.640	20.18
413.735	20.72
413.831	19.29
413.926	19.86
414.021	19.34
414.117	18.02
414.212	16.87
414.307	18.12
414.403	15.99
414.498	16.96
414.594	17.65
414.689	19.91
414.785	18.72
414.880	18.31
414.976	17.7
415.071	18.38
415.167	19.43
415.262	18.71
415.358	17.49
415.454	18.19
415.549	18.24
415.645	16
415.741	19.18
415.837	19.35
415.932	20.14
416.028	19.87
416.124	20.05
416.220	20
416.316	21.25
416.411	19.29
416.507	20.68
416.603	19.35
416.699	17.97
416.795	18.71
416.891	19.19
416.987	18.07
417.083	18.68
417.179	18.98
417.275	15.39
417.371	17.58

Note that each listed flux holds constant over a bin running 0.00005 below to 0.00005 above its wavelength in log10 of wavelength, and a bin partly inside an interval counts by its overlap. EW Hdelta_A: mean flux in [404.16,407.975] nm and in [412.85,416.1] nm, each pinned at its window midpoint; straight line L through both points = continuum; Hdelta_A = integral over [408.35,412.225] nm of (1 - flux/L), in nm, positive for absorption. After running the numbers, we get 0.07 nm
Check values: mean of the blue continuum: 18.2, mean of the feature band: 18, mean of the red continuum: 18.4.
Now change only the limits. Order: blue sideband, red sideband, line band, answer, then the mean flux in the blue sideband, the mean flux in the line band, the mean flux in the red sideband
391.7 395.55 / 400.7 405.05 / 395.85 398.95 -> 0.44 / 12.4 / 13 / 18.9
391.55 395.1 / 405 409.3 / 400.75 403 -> -0.43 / 12.2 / 19.4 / 18.7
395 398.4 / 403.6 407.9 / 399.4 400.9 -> -0.40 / 13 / 19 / 18.4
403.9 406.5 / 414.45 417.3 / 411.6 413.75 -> 0.04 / 18.4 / 18.3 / 18.8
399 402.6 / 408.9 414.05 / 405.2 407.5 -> 0.06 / 19.2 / 18.1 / 18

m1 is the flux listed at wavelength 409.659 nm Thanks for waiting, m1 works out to 15.78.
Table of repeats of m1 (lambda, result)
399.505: 18.66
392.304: 12.55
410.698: 15.9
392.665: 11.96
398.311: 16.19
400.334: 18.51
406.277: 17.6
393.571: 9.301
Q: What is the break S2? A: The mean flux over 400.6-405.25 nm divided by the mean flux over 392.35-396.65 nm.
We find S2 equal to 1.53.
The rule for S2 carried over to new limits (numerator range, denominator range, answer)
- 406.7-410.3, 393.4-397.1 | 1.48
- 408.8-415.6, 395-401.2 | 1.16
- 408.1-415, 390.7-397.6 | 1.44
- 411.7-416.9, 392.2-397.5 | 1.57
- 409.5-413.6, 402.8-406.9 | 0.95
